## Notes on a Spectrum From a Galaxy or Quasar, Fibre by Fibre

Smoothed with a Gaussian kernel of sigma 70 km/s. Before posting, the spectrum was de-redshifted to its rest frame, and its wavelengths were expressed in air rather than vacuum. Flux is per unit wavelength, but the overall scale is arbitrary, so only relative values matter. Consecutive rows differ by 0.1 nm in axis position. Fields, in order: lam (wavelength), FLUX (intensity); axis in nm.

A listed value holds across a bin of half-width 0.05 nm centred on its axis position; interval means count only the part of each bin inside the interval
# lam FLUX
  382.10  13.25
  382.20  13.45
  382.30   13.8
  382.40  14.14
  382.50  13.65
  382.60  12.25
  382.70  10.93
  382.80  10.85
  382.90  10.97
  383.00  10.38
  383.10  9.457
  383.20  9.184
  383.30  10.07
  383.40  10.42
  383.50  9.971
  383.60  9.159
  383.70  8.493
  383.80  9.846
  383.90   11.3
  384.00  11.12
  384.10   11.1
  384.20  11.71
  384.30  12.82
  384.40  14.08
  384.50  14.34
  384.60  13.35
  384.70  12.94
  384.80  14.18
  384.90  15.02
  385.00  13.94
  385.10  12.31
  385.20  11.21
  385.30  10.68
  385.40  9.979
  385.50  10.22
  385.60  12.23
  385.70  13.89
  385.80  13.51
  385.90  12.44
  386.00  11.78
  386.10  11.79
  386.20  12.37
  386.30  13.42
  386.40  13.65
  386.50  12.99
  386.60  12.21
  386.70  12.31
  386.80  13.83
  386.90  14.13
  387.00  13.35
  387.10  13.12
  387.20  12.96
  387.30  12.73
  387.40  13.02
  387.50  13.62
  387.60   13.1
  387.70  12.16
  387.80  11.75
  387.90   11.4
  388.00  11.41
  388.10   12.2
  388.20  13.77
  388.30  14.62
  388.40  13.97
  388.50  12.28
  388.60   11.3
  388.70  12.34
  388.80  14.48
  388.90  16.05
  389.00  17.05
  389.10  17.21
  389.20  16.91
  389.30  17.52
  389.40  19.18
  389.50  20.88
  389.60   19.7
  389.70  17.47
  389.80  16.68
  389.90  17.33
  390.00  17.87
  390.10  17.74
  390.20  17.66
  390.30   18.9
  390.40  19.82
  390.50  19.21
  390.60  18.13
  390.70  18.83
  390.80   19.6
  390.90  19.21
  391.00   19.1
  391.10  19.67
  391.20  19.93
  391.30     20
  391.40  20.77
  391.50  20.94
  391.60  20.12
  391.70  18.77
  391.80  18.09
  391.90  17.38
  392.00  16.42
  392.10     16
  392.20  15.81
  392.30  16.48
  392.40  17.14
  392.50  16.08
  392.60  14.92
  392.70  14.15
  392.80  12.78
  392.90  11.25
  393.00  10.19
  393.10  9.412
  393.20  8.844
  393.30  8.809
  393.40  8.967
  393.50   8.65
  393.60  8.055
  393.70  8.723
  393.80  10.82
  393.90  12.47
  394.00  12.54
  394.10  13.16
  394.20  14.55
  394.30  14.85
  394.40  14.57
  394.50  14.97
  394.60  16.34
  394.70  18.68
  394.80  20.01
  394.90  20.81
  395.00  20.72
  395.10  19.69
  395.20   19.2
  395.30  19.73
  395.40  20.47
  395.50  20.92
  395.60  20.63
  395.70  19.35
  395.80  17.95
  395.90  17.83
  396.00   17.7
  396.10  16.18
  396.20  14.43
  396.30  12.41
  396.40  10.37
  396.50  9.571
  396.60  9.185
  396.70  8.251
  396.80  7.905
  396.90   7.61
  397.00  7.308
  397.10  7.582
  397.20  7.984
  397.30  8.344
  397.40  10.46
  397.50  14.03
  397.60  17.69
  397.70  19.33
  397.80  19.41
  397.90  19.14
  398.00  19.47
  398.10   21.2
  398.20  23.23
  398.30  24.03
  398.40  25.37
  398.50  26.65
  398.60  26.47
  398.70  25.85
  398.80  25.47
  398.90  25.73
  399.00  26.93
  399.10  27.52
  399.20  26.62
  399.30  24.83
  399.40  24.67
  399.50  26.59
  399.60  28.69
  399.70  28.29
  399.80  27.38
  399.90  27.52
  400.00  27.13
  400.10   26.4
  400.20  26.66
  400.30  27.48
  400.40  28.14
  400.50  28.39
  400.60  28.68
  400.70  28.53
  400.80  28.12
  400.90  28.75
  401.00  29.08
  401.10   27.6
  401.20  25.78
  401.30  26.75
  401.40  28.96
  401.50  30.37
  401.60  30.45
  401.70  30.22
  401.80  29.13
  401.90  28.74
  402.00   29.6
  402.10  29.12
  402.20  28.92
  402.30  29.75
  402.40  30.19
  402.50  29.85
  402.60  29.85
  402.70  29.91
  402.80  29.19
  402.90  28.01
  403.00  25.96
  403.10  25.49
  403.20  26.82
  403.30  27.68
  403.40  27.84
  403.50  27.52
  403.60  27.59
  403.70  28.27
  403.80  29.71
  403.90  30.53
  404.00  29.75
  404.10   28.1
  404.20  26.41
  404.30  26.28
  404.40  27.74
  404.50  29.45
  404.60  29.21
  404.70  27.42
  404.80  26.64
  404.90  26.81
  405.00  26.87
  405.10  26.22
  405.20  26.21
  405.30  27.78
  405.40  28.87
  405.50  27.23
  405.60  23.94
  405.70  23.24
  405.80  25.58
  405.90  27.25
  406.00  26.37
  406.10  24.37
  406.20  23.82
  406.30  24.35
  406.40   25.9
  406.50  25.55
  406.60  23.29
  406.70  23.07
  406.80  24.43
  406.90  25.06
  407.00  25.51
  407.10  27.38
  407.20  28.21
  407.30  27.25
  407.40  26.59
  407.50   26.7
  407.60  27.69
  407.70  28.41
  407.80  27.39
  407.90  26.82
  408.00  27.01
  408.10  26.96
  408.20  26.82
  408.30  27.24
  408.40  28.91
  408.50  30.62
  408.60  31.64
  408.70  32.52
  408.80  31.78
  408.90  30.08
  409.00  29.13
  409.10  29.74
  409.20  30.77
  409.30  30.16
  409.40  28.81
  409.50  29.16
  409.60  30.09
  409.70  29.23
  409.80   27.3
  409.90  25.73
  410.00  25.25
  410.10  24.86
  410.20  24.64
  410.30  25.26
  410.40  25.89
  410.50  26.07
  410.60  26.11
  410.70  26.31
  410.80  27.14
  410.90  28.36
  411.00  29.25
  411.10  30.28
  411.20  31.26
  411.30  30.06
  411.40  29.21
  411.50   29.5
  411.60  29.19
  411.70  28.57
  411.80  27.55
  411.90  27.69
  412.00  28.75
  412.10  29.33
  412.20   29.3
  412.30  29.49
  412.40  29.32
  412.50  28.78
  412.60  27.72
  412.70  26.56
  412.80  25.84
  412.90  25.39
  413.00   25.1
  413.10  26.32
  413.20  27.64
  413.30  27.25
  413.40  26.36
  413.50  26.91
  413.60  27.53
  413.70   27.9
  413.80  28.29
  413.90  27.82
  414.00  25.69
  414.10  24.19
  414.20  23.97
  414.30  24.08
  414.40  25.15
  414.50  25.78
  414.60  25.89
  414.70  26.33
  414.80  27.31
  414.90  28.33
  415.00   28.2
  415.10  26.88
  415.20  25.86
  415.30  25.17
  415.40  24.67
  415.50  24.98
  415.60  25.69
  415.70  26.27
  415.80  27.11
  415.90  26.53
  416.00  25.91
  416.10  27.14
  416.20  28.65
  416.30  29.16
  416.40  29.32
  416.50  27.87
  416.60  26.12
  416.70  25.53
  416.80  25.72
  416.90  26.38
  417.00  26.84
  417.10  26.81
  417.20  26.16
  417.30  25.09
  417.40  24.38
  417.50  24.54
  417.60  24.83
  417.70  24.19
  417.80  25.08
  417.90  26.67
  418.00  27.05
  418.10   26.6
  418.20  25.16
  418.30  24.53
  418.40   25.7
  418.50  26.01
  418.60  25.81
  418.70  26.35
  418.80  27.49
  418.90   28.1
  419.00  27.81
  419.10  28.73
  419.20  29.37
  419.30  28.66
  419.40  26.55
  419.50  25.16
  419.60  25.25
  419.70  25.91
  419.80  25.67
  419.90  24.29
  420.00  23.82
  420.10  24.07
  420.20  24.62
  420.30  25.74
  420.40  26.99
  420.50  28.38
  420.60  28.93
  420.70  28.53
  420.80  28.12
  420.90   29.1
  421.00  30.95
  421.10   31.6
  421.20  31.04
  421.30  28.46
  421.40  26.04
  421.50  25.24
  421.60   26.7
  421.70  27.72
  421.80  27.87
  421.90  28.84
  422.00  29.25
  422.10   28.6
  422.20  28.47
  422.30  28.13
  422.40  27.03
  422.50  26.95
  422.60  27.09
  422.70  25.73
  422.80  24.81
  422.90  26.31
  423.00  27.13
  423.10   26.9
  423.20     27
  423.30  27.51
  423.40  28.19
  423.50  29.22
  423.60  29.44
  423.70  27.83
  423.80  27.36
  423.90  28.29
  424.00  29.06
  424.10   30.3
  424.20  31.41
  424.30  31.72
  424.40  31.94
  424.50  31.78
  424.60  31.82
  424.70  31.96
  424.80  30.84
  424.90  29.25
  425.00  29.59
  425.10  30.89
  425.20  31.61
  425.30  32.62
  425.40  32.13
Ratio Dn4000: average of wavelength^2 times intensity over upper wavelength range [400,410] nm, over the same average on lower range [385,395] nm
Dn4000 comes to 2.02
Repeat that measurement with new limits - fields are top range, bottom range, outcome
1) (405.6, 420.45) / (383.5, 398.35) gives 2.04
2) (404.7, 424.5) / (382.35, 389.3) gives 2.51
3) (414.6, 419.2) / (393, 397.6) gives 2.17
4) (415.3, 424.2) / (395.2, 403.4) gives 1.30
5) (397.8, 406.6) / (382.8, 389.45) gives 2.32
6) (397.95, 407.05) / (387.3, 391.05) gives 1.81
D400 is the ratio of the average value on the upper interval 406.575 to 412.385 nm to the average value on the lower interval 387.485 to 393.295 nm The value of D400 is 1.74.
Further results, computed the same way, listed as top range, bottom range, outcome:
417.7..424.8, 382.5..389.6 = 2.16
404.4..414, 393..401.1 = 1.46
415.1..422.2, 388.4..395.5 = 1.65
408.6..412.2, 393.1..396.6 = 1.91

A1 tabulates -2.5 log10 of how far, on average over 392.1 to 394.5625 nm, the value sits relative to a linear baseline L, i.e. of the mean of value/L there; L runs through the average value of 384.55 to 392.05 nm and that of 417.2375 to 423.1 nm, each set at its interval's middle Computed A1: 0.335 mag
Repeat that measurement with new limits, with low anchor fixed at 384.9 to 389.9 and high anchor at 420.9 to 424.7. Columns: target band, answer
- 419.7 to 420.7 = 0.060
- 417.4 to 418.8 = 0.040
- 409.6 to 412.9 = -0.173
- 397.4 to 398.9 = -0.187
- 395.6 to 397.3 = 0.395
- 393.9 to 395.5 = -0.031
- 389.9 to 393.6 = -0.052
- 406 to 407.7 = -0.174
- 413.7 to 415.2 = -0.054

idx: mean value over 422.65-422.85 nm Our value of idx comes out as 25.3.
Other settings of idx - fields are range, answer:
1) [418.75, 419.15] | 28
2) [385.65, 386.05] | 12.9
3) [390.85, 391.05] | 19.2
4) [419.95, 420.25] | 24.2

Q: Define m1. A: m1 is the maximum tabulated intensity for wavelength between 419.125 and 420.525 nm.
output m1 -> 29.37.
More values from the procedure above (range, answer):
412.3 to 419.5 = 29.49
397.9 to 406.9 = 30.53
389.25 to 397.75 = 20.94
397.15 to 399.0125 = 26.93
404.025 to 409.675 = 32.52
